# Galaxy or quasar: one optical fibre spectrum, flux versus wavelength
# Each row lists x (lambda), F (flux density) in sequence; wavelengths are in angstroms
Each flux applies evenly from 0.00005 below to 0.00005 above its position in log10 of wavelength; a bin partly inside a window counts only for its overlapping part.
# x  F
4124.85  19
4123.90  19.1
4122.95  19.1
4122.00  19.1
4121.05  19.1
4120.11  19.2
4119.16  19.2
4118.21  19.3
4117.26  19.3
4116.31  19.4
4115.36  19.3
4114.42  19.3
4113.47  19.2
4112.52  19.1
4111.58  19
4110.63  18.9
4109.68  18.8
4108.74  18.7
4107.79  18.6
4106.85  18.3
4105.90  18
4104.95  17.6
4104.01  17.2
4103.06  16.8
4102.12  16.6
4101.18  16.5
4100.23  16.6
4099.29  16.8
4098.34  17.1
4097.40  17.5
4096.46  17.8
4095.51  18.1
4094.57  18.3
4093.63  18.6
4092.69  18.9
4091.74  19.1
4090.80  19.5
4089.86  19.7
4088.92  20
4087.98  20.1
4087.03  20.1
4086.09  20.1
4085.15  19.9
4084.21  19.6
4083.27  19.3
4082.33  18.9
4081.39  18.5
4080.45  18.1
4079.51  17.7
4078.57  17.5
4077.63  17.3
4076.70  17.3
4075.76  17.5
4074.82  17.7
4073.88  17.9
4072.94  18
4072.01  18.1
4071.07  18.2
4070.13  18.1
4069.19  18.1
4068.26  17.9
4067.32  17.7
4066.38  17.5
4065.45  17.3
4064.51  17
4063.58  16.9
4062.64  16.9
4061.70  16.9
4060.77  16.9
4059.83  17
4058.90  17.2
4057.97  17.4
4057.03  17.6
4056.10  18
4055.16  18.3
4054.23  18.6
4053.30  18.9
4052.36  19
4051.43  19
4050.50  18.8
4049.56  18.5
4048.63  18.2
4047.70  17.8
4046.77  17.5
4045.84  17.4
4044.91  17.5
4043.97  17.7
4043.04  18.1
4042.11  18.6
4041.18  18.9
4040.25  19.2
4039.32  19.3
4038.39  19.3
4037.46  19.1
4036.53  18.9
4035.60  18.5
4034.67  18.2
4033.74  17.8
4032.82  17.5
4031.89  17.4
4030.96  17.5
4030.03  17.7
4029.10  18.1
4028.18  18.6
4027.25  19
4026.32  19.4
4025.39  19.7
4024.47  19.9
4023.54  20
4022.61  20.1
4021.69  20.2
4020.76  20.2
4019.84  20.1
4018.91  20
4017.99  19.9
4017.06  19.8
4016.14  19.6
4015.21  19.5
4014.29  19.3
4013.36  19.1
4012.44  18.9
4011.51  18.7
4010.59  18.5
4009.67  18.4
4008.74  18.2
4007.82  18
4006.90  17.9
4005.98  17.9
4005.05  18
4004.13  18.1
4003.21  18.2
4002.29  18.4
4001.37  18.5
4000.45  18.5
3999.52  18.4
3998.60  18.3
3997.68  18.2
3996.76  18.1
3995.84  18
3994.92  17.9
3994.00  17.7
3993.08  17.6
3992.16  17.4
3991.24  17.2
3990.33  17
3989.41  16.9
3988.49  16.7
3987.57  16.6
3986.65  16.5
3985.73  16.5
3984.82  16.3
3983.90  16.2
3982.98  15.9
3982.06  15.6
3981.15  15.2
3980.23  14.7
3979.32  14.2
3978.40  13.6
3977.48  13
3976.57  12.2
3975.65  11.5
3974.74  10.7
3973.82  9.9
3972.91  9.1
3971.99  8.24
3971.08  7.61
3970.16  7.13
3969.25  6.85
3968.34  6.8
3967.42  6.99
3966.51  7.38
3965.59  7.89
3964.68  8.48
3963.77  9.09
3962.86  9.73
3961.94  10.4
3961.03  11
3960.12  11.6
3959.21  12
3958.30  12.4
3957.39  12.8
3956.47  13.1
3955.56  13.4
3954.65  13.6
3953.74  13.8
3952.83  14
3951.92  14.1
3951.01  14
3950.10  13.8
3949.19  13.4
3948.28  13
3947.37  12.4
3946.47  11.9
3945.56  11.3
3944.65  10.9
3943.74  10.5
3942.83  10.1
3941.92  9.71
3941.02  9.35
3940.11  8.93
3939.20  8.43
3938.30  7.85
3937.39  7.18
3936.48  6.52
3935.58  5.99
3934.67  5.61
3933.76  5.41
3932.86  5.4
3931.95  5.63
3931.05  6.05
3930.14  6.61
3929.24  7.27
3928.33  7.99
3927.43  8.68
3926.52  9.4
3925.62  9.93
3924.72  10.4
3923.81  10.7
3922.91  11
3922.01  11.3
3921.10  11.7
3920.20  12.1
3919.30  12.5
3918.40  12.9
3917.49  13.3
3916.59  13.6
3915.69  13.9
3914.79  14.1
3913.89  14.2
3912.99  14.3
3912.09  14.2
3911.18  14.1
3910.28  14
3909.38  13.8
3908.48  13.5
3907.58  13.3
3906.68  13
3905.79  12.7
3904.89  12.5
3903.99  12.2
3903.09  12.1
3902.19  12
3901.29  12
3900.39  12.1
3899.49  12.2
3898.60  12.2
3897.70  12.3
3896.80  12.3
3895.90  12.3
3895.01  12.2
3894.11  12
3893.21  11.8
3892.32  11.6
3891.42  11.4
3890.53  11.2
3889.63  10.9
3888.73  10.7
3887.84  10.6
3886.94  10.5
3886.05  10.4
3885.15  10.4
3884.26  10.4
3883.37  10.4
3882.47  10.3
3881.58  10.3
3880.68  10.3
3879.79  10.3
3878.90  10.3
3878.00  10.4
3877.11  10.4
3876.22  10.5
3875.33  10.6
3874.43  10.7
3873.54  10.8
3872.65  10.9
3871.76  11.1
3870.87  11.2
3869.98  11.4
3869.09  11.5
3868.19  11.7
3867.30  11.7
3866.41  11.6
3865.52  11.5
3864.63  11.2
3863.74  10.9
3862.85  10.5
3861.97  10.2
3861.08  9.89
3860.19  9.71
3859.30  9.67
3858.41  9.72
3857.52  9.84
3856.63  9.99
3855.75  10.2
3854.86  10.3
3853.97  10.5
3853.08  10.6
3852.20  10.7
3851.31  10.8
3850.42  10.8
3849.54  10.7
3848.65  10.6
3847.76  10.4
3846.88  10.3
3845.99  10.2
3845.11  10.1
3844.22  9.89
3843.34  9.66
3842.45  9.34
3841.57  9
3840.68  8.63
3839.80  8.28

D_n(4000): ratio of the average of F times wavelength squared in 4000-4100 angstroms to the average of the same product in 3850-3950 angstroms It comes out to 1.84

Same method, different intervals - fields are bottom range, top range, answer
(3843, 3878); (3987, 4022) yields 1.87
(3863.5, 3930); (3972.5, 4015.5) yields 1.51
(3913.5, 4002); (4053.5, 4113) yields 1.59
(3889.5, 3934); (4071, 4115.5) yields 1.75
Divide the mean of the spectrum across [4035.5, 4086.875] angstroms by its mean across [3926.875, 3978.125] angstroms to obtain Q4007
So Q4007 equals 1.85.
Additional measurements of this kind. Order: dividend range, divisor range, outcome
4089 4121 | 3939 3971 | 1.70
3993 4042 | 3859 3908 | 1.67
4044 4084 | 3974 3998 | 1.13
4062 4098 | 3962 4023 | 1.18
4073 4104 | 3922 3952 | 1.95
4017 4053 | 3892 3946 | 1.73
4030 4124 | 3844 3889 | 1.73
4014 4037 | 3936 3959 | 1.66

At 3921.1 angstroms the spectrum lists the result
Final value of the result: 11.7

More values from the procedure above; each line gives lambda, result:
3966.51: 7.38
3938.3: 7.85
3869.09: 11.5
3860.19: 9.71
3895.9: 12.3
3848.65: 10.6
